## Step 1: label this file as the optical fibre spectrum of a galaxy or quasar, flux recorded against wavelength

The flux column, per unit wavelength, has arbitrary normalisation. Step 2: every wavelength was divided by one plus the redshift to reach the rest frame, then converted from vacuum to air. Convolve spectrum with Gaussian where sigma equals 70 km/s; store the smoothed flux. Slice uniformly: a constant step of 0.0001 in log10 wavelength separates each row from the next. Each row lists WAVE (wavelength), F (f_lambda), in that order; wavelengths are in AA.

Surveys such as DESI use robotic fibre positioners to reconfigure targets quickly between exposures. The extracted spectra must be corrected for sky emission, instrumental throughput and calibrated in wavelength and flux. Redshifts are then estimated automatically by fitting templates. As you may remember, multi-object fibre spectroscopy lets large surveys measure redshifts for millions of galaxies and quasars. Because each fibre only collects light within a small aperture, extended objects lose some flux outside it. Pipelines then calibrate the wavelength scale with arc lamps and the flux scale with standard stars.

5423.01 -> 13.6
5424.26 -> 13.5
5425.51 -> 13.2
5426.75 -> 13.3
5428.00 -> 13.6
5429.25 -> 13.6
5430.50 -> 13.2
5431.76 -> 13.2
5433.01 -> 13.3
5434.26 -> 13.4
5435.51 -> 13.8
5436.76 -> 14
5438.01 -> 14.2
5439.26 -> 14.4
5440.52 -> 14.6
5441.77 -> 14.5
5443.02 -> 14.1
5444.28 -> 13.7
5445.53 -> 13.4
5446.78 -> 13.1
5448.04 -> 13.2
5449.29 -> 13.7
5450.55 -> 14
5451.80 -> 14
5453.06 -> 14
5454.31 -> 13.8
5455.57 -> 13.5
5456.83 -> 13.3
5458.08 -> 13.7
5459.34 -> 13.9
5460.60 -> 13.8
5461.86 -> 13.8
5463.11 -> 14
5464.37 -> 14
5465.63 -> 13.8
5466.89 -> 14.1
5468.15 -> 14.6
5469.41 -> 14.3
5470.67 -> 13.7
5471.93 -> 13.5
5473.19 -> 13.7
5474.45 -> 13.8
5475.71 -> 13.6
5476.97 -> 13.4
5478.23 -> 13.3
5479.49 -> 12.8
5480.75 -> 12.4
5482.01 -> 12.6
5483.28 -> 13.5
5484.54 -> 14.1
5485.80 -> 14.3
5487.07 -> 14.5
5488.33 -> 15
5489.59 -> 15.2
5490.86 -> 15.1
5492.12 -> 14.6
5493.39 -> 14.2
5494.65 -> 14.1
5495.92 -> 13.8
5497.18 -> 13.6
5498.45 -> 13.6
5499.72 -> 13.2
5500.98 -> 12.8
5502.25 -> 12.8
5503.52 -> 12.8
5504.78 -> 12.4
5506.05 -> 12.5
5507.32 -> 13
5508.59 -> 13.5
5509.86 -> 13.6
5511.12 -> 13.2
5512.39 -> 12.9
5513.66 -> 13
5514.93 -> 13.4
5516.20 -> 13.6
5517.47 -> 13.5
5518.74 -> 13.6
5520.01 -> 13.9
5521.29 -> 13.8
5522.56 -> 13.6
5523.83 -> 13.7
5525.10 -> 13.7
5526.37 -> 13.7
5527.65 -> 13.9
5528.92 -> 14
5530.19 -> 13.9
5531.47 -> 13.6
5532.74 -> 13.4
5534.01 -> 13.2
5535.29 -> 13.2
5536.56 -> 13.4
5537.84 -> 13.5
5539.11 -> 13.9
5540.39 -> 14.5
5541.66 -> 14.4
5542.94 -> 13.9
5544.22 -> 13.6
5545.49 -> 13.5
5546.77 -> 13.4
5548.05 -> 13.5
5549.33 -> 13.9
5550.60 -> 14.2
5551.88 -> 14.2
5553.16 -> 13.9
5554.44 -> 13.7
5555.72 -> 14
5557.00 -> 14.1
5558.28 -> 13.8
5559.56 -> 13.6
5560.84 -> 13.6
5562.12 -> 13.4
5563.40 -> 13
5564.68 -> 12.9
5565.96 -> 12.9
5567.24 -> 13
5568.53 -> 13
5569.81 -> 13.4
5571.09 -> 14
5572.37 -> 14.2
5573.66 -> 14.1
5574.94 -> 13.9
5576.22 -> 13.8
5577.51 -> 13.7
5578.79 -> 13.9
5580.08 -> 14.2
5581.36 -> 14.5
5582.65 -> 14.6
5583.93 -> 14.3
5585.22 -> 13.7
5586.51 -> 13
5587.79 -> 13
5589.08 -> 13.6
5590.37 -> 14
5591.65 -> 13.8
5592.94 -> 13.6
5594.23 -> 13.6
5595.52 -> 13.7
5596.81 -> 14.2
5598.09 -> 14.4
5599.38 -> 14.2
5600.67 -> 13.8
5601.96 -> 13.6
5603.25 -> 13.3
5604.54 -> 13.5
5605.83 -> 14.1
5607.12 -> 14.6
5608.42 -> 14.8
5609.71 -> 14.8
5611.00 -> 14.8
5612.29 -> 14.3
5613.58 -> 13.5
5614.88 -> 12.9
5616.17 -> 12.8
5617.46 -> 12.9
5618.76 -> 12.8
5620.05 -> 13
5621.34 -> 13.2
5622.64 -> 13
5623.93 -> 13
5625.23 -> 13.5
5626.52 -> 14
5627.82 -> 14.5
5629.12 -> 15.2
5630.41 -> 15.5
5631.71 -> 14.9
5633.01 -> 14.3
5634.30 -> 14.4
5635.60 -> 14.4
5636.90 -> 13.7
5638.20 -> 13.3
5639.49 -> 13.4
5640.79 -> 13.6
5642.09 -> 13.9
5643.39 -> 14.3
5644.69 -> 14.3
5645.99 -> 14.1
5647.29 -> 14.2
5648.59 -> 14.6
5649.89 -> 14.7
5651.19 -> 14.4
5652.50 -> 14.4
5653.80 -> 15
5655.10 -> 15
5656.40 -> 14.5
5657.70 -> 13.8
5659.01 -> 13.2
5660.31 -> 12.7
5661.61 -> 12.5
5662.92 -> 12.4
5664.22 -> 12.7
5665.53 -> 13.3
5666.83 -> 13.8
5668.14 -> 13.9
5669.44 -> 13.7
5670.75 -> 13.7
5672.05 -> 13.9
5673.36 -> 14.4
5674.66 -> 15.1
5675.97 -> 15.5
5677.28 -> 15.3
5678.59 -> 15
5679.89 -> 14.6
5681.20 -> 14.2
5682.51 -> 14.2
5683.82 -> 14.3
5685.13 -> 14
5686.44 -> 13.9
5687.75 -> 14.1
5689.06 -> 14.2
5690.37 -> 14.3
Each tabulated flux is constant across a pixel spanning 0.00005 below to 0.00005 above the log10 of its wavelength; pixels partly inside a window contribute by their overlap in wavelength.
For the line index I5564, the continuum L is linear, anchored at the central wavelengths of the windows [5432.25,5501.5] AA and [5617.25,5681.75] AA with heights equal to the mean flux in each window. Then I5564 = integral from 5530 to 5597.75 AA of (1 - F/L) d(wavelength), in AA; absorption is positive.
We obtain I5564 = 1.0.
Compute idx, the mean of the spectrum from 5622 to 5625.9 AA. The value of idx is 13.2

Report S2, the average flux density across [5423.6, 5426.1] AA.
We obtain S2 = 13.3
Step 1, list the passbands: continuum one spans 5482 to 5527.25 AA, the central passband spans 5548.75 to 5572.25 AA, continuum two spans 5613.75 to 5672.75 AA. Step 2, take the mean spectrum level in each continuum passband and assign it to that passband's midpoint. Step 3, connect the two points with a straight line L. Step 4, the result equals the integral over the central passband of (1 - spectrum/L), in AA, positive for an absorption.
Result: 0.2 AA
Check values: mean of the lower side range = 13.6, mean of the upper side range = 13.8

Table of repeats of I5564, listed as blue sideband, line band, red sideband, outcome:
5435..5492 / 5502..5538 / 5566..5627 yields 1.08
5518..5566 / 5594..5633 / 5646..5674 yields -0.29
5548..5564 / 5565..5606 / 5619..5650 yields 0.32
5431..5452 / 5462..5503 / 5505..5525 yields -0.76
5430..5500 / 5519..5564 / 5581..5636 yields 0.42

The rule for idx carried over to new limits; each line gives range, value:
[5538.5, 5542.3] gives 14.3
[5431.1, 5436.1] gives 13.4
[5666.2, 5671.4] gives 13.8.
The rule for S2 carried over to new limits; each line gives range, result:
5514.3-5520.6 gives 13.6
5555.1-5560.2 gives 13.9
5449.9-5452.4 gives 14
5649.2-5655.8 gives 14.7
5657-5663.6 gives 12.9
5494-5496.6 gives 14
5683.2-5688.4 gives 14.1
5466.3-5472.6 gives 14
